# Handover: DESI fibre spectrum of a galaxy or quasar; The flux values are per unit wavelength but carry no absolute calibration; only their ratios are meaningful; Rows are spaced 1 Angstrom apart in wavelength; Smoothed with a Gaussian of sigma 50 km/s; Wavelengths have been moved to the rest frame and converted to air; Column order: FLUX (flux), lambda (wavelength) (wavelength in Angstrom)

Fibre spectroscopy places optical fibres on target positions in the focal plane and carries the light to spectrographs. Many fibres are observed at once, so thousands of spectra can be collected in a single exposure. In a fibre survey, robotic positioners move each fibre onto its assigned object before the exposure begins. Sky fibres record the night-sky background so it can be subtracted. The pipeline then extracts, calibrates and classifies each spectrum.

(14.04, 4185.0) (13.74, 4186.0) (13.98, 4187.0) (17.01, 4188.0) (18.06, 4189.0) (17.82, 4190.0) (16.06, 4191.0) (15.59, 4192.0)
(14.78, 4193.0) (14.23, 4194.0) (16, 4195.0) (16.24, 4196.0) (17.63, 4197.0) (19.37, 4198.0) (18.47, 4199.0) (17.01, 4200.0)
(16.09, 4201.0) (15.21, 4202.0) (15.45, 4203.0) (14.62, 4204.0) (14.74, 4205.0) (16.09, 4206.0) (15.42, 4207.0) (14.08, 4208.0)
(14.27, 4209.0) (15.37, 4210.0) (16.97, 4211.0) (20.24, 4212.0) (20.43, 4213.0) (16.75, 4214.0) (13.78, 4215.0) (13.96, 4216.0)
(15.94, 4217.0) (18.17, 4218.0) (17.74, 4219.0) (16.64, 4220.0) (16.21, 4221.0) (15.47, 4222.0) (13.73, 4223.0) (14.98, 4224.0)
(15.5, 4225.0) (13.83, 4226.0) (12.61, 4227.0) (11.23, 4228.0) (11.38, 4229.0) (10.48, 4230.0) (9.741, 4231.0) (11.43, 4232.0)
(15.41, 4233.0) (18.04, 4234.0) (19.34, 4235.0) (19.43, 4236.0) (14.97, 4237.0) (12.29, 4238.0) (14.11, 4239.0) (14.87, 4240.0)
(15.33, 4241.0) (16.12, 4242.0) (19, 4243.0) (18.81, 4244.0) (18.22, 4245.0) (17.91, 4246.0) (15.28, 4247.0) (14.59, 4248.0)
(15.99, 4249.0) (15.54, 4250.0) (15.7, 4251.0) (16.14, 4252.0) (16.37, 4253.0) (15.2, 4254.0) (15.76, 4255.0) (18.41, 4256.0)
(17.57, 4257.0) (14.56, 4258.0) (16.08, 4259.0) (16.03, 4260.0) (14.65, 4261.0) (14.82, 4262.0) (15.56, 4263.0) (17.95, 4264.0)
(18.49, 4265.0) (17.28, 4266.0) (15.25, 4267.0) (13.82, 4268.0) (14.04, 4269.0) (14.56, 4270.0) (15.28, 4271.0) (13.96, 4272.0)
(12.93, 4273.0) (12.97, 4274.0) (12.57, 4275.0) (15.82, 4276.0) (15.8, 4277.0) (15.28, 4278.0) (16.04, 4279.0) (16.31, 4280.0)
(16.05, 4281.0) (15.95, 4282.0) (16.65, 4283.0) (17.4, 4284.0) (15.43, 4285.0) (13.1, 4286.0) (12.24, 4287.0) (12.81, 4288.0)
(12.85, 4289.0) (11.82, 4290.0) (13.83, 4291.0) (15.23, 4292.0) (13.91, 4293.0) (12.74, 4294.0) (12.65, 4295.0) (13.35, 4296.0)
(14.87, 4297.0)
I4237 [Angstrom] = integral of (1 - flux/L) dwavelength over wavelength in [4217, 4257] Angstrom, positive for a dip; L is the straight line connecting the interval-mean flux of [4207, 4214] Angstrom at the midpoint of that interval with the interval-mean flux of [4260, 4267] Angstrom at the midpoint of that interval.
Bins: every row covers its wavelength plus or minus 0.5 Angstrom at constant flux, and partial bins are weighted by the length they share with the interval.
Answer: 2.6 Angstrom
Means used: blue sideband 16.8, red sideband 16.3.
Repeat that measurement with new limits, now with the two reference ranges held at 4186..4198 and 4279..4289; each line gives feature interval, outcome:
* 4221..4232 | 1.9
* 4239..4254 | -0.8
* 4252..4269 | -0.8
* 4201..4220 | -0.2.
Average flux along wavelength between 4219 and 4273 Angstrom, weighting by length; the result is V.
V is 15.4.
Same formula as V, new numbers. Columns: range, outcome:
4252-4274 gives 15.6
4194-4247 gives 15.7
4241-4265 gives 16.4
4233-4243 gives 16.2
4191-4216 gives 16.2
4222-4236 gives 13.9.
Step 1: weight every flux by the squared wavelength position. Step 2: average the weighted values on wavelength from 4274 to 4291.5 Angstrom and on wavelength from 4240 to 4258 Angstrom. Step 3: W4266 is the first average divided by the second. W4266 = 0.90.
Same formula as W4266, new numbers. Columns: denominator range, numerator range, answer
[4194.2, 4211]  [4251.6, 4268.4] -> 1.04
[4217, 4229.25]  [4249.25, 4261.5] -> 1.09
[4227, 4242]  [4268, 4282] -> 1.06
